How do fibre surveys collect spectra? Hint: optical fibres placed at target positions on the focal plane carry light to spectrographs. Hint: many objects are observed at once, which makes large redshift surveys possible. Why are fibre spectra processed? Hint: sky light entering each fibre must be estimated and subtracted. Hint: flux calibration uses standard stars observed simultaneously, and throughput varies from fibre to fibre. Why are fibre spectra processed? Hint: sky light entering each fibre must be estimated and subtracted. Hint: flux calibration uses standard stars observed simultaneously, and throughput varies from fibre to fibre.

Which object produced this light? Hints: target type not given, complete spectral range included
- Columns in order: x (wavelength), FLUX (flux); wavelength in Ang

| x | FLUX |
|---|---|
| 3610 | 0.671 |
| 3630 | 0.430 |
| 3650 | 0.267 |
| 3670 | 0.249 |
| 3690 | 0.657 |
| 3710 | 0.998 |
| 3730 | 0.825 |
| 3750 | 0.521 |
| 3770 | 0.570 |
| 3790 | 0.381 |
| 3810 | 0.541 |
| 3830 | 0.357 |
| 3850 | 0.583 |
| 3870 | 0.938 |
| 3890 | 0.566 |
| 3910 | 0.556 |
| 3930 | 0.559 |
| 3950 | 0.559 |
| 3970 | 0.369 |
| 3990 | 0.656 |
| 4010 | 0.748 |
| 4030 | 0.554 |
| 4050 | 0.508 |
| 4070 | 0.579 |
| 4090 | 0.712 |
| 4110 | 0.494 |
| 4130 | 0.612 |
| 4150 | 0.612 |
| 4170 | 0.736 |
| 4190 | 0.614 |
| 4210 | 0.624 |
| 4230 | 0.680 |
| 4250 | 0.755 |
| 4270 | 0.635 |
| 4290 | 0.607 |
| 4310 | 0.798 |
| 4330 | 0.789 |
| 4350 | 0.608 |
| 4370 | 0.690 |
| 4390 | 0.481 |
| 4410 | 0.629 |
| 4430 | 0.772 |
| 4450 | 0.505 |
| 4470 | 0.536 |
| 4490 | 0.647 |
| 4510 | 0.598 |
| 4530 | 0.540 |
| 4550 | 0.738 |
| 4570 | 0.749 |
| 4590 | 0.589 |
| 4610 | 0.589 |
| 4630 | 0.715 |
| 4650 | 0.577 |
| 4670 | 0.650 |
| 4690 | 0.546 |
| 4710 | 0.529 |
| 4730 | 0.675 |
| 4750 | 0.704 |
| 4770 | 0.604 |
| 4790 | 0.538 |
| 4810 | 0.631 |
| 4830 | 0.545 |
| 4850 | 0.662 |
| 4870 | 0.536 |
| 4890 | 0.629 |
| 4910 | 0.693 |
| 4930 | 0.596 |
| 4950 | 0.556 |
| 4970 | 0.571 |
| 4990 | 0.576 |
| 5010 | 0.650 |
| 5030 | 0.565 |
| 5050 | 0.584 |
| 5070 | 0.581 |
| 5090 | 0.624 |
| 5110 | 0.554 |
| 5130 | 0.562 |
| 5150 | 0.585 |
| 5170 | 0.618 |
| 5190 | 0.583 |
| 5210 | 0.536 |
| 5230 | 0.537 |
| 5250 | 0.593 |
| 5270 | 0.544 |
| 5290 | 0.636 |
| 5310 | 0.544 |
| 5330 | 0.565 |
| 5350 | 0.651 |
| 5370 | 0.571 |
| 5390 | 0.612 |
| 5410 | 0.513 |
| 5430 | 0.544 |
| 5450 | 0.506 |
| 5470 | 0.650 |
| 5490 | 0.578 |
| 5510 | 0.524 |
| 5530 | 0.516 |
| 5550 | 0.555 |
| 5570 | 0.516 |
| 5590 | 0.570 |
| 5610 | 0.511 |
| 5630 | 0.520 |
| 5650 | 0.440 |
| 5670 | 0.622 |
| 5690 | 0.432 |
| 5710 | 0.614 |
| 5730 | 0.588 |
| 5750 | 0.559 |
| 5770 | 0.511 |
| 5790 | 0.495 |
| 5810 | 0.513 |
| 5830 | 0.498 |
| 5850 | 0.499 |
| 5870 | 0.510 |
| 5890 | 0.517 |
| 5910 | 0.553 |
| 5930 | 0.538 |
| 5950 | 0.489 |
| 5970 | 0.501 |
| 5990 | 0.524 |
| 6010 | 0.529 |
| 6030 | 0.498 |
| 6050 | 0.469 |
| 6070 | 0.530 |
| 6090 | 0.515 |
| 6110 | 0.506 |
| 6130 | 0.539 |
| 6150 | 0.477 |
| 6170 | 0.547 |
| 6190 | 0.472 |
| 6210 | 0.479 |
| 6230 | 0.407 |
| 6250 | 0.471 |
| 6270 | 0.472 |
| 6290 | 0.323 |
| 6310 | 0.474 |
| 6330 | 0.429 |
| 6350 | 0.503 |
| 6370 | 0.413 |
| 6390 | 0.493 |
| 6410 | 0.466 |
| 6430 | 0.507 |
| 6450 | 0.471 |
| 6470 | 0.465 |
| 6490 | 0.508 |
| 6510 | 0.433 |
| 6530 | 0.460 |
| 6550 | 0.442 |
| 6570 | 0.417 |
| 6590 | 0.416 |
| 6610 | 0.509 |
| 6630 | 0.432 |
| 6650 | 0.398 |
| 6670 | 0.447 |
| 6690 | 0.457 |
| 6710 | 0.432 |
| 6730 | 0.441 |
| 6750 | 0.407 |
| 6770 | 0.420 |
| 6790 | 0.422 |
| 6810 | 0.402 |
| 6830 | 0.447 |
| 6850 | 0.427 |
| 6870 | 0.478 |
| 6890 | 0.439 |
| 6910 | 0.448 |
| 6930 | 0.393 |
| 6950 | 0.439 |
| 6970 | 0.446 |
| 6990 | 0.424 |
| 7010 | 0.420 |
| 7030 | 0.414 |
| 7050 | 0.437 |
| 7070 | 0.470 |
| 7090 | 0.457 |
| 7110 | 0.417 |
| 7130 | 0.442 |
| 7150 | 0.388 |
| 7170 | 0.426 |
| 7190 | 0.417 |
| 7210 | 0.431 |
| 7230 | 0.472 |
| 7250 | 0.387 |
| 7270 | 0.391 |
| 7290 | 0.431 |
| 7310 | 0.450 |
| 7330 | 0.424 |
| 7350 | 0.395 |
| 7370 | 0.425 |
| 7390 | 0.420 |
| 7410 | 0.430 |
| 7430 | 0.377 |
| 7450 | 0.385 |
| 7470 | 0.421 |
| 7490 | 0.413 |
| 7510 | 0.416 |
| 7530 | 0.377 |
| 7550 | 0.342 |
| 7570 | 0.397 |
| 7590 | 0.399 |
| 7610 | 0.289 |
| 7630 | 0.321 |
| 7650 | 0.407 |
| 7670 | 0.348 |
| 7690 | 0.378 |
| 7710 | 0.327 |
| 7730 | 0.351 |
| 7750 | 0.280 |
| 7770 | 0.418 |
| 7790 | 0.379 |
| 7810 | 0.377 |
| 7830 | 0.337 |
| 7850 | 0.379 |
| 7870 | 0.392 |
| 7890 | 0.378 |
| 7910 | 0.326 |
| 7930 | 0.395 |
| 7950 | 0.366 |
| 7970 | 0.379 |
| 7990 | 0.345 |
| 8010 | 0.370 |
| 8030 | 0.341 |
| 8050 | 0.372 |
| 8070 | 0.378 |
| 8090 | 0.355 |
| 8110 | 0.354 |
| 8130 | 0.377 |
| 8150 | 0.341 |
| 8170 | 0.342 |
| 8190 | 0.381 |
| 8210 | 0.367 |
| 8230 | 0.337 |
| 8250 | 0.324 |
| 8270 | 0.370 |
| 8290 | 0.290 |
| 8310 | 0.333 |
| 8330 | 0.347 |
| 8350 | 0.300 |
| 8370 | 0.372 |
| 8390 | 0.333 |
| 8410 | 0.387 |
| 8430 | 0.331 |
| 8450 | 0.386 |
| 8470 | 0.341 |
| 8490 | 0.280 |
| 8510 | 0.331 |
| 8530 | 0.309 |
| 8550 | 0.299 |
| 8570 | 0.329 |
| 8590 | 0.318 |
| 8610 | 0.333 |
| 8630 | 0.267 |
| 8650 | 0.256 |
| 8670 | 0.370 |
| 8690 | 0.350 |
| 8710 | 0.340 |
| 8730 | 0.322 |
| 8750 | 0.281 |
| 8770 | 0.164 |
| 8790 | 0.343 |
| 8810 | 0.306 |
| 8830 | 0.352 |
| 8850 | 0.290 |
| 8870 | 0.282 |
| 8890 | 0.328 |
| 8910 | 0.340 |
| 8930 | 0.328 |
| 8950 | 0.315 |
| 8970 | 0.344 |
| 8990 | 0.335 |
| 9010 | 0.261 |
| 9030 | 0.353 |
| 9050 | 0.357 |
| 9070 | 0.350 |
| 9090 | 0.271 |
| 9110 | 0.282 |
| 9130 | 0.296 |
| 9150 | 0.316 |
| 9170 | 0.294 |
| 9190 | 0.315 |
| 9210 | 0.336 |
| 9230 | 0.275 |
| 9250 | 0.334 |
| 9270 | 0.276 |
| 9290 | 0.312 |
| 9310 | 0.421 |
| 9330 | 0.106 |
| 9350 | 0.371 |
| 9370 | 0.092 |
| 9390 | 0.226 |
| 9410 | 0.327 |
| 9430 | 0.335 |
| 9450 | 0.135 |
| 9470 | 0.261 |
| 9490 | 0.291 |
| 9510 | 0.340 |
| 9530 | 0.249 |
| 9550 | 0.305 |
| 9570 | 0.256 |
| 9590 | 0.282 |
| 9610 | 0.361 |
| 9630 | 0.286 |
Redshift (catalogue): 0.000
